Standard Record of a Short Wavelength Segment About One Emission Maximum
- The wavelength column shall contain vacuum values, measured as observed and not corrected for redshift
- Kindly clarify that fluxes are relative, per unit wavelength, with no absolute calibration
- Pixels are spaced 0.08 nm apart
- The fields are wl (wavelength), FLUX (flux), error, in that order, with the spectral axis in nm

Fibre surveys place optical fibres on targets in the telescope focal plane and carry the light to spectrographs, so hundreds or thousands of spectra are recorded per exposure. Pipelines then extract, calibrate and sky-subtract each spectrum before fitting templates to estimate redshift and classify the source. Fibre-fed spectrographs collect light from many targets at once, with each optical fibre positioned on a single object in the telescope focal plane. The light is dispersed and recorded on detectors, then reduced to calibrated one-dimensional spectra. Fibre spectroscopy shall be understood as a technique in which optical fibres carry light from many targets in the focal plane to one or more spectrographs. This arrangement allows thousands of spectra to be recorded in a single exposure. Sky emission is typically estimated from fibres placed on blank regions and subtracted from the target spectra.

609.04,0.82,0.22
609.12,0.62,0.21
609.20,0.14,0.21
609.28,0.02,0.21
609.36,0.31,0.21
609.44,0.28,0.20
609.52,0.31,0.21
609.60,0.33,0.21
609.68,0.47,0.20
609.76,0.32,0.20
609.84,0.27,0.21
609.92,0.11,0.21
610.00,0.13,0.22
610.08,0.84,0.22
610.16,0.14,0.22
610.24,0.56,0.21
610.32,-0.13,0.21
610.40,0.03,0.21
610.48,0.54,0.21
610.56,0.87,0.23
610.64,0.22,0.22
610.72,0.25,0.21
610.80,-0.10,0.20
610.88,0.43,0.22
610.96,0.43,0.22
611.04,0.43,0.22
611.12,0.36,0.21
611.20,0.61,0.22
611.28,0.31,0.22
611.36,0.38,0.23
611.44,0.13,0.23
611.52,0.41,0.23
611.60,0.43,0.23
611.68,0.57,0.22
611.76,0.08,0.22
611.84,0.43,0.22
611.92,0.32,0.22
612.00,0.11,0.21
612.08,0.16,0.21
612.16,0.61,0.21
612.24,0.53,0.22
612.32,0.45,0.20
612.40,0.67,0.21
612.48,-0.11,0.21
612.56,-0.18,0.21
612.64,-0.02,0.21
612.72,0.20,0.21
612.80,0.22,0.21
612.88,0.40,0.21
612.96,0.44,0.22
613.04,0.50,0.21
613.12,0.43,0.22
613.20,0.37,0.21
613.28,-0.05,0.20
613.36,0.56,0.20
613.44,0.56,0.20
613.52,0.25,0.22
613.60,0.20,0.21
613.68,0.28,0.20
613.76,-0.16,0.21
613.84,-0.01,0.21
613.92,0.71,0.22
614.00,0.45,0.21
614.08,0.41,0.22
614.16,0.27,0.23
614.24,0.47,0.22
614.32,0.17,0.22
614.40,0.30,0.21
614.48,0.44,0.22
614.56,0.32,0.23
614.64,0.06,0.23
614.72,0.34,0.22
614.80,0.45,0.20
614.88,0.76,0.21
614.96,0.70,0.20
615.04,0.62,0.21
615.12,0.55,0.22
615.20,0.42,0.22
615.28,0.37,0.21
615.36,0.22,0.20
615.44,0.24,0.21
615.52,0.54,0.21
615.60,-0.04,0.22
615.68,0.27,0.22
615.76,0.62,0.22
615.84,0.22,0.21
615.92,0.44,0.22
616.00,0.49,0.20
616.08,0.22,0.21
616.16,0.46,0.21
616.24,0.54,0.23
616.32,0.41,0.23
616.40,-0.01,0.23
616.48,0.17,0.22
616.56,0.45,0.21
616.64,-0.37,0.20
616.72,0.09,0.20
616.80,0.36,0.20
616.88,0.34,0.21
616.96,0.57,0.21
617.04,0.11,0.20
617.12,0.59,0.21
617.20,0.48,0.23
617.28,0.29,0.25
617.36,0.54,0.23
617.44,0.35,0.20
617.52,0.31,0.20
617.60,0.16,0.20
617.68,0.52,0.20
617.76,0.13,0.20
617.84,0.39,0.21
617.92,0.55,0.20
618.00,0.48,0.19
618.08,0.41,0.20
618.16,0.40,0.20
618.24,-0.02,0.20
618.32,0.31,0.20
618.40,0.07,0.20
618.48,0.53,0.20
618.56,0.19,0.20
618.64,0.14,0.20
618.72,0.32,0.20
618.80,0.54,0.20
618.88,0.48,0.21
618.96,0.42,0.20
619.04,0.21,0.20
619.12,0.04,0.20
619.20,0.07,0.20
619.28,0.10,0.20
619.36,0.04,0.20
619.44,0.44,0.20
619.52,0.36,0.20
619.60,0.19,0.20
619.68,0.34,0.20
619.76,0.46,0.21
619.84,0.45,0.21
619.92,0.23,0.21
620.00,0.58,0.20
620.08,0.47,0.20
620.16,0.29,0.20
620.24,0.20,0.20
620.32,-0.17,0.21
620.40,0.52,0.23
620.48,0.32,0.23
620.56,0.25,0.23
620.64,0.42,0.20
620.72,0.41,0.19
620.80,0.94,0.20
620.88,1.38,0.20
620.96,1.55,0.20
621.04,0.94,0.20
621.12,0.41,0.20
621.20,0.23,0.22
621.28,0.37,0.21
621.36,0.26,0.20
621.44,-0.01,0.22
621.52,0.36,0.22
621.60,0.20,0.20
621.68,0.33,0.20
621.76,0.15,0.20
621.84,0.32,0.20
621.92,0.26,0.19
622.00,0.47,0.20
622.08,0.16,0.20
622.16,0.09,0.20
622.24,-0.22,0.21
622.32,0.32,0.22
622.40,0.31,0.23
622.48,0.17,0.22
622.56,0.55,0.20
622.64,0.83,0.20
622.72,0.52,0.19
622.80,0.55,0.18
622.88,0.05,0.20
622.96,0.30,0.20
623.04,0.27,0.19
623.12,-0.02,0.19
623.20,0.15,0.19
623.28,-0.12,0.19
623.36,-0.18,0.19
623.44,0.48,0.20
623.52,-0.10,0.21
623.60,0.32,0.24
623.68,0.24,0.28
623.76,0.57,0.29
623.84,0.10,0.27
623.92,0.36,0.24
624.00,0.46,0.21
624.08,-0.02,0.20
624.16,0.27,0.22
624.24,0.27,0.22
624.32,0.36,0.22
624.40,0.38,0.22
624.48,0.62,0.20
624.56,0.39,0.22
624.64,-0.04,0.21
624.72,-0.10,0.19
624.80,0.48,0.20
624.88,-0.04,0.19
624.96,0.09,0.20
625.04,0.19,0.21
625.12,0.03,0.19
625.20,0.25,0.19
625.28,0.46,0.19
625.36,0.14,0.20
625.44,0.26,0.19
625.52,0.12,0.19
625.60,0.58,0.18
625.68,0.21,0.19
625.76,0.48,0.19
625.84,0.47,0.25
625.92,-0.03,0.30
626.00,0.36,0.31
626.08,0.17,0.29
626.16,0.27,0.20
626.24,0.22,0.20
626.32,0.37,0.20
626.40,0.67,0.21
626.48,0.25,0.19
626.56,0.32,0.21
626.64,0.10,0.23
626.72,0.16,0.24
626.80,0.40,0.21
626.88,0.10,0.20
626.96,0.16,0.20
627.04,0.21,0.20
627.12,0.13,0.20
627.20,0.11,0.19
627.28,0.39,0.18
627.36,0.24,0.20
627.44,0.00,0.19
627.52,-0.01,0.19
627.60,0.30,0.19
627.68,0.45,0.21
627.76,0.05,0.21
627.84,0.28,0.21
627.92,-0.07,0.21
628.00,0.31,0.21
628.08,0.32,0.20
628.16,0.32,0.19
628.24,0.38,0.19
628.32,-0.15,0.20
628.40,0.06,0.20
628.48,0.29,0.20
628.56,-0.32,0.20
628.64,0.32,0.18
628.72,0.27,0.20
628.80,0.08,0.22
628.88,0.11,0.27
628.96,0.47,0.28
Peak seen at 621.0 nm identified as [O III]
